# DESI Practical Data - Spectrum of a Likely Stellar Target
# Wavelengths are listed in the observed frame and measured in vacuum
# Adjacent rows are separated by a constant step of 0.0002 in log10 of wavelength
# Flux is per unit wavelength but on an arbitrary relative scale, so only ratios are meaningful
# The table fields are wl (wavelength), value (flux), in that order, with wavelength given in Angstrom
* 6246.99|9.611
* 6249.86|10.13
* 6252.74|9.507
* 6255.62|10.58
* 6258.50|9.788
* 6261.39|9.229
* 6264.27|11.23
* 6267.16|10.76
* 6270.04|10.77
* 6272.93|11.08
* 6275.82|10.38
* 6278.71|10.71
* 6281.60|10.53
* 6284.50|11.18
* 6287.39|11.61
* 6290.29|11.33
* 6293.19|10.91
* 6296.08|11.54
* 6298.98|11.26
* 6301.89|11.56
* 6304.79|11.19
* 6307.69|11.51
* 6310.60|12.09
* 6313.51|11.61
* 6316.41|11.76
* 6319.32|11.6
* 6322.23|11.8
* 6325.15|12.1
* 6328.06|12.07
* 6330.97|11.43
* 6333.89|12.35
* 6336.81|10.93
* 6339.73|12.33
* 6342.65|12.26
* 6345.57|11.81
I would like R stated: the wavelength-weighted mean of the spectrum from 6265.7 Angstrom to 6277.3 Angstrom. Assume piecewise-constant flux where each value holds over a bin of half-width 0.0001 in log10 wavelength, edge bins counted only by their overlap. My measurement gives 10.7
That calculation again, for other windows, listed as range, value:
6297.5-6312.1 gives 11.5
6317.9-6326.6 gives 11.8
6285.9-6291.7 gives 11.5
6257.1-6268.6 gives 10.3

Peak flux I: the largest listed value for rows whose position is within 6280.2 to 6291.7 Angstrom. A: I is 11.61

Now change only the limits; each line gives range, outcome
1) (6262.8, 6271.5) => 11.23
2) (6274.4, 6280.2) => 10.71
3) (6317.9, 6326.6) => 12.1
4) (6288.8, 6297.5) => 11.54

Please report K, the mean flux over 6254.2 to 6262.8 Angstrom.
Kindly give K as 9.86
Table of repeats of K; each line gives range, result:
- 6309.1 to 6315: 11.8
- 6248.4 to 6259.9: 10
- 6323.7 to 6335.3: 12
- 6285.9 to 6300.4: 11.3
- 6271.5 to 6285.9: 10.8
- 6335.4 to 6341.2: 11.6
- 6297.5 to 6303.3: 11.4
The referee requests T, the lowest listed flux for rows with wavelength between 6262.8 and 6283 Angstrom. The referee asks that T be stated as 10.38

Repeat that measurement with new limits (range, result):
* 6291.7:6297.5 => 10.91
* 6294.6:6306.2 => 11.19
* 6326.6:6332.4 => 11.43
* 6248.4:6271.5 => 9.229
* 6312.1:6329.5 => 11.6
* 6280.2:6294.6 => 10.53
